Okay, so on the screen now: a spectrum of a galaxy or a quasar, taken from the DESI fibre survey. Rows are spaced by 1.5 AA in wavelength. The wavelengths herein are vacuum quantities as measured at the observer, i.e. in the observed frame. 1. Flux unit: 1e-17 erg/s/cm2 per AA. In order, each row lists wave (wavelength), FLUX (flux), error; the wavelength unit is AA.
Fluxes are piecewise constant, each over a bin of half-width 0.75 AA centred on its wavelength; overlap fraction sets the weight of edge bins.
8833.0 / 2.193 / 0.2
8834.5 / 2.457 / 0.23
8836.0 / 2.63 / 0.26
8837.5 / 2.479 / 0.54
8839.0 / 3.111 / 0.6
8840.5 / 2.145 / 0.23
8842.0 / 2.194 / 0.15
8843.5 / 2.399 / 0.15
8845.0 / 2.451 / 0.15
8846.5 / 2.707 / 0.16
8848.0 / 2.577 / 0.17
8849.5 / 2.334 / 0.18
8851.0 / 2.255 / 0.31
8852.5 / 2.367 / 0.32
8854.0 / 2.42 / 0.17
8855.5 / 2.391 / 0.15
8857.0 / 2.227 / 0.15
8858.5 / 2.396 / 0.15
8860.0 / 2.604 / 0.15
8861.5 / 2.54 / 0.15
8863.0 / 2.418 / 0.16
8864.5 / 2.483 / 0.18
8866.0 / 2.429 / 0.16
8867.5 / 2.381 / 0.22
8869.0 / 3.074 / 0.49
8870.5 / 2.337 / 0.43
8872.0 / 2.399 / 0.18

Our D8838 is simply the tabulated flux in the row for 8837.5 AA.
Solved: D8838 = 2.479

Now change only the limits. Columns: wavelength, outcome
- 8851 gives 2.255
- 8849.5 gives 2.334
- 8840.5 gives 2.145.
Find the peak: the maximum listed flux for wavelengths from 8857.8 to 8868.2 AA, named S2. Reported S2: 2.604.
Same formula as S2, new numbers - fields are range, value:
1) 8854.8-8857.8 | 2.391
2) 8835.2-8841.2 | 3.111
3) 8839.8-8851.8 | 2.707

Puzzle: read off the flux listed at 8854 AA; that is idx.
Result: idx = 2.42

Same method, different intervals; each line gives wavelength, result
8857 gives 2.227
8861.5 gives 2.54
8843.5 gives 2.399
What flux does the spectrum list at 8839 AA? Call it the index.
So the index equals 3.111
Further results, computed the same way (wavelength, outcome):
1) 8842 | 2.194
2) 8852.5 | 2.367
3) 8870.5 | 2.337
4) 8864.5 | 2.483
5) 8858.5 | 2.396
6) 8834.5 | 2.457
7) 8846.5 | 2.707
